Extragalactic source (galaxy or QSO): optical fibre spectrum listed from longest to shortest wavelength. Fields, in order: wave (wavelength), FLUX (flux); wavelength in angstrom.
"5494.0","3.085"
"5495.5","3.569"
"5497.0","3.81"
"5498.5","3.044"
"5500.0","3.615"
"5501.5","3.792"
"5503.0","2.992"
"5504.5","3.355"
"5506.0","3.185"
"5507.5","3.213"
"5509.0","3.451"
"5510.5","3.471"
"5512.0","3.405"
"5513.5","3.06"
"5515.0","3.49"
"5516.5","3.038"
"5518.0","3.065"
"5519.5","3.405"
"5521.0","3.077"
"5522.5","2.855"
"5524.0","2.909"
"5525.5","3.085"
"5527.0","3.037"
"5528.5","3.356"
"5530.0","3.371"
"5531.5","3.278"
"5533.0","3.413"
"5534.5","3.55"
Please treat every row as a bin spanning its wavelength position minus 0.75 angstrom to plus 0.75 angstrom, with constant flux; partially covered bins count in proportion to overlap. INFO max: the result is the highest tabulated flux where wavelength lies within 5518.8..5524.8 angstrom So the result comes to 3.405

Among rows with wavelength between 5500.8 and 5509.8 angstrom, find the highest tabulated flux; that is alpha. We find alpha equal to 3.792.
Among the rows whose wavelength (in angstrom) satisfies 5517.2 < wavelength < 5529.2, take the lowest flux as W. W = 2.855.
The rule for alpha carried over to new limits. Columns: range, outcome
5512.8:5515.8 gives 3.49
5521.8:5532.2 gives 3.371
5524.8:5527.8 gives 3.085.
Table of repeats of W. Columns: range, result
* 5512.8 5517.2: 3.038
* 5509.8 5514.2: 3.06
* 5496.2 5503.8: 2.992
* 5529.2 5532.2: 3.278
